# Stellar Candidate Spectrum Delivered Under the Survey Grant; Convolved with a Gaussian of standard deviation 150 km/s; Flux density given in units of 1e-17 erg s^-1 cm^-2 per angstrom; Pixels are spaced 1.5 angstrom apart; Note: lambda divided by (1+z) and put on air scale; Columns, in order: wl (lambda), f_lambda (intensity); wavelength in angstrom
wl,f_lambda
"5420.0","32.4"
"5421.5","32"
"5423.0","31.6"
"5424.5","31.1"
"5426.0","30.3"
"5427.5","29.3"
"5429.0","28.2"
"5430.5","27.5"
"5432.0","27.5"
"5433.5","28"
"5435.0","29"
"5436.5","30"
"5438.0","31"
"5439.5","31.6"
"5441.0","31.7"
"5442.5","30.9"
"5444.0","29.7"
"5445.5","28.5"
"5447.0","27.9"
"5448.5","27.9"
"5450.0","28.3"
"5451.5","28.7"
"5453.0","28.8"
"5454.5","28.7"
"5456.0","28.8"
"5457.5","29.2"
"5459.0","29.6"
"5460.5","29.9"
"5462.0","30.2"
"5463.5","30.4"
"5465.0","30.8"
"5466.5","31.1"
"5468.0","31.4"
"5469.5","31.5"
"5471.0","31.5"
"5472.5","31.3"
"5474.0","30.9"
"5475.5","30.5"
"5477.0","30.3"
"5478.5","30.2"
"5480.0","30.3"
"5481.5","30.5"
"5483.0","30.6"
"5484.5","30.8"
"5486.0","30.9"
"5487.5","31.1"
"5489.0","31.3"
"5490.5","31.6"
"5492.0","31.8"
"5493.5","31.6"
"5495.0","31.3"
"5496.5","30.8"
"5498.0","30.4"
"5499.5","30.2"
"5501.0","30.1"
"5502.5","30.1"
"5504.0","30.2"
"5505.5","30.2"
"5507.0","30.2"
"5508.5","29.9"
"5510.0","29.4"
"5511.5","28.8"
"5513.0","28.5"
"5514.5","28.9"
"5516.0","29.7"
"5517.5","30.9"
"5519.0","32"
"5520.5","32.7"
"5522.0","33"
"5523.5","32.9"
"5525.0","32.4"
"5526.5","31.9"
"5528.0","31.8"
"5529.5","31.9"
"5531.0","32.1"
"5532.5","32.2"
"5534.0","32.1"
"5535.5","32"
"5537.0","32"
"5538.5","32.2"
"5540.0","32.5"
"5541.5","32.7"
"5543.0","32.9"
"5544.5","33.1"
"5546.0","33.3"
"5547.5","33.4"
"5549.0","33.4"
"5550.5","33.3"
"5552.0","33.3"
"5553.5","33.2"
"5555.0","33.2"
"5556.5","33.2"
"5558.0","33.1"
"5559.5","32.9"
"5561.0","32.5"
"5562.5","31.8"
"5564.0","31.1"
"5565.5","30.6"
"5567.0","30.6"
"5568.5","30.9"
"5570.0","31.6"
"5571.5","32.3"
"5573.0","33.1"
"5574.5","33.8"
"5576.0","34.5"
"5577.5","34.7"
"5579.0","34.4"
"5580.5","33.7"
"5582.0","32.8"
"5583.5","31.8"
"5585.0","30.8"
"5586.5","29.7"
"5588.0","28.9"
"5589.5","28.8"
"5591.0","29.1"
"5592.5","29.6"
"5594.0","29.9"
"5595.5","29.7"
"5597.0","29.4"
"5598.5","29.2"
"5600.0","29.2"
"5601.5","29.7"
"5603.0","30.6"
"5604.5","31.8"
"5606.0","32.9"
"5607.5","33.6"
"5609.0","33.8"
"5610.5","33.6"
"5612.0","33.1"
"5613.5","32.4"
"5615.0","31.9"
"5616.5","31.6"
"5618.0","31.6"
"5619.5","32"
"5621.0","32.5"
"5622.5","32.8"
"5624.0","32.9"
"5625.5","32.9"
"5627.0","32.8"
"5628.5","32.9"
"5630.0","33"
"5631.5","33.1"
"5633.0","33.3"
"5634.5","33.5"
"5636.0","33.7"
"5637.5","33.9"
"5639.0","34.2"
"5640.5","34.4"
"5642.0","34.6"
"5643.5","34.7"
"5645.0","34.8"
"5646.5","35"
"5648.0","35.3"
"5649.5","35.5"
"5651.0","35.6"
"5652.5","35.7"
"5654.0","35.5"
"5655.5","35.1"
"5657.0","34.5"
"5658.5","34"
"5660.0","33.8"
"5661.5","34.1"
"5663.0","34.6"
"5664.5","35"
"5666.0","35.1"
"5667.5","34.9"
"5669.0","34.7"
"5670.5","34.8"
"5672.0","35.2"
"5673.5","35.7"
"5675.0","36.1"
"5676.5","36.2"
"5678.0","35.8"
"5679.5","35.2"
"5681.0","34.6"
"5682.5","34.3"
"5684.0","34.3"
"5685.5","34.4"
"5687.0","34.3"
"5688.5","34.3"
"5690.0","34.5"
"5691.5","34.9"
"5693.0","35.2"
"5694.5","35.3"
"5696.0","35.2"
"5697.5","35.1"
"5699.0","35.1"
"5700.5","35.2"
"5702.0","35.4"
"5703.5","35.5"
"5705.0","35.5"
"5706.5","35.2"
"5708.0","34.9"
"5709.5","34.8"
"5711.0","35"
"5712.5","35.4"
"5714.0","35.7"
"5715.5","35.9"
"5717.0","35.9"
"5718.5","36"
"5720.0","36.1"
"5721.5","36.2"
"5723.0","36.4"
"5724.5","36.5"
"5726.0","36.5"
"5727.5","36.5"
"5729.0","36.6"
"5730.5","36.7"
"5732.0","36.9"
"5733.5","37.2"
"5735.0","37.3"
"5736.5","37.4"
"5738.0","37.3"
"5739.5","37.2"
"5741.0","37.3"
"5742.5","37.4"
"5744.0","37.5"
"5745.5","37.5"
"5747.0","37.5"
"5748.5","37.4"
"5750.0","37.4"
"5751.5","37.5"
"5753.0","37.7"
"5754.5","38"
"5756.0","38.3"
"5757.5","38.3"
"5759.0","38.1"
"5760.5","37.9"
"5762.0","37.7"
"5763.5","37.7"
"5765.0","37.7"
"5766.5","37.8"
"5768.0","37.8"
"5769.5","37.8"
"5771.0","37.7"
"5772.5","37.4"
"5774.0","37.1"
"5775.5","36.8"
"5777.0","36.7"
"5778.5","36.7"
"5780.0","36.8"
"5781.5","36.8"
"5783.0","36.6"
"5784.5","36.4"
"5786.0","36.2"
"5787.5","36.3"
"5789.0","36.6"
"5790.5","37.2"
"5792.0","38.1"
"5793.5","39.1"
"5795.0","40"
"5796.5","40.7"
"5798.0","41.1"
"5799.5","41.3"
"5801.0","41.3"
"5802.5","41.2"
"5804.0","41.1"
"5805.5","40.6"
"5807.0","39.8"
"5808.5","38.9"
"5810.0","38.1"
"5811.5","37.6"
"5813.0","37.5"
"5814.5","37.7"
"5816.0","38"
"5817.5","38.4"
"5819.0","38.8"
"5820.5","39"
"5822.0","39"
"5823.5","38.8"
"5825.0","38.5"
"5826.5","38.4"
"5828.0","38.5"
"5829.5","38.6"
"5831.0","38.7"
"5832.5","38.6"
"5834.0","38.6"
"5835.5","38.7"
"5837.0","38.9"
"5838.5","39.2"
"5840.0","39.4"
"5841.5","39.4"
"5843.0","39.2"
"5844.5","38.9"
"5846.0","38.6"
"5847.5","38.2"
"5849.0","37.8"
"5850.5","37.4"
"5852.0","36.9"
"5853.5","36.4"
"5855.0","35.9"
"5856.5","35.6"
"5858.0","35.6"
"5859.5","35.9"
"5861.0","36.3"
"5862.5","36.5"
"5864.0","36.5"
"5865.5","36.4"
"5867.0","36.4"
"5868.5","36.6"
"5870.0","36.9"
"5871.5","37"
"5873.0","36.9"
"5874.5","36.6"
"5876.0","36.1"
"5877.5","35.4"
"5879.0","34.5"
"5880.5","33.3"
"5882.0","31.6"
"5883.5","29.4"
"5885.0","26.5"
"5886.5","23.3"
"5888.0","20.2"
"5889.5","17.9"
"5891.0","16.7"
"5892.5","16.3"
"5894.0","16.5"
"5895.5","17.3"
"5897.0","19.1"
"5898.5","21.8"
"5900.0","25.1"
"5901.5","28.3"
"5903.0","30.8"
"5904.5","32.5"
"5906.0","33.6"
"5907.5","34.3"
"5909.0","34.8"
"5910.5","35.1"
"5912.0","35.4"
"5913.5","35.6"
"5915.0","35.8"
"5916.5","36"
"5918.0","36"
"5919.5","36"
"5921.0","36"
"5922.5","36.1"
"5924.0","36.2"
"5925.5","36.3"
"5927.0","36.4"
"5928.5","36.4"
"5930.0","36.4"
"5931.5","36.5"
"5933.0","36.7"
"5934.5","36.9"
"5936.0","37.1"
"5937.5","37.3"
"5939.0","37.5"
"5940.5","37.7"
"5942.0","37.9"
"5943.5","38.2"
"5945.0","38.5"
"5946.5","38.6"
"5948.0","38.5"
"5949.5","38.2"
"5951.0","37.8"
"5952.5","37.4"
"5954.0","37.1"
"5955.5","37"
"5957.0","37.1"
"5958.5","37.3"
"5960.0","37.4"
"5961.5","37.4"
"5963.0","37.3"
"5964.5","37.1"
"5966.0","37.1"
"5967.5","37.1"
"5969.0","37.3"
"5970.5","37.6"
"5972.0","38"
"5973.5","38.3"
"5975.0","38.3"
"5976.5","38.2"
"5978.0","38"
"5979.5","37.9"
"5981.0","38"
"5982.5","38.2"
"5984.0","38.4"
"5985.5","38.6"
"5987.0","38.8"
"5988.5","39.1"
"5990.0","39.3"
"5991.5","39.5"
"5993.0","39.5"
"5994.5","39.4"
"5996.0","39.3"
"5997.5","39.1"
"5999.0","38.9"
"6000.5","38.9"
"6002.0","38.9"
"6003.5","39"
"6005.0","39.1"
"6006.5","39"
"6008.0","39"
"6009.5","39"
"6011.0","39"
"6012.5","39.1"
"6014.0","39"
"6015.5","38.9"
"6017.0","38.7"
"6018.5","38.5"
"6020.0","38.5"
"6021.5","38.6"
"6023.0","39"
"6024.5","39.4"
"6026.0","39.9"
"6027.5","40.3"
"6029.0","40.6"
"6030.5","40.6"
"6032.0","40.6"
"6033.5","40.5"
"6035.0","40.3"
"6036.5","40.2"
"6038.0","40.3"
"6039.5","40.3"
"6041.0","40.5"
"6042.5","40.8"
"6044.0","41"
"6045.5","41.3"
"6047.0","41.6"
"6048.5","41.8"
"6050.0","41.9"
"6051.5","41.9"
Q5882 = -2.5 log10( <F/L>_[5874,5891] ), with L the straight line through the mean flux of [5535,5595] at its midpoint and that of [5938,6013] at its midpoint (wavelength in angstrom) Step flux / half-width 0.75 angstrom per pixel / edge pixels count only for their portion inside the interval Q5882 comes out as 0.27 mag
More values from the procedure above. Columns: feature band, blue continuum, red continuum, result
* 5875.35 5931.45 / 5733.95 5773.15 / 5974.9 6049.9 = 0.27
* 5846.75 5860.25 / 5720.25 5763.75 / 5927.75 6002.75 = 0.03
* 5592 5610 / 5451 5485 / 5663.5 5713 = 0.08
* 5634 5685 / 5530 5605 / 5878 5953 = -0.09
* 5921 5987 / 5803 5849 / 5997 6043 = 0.05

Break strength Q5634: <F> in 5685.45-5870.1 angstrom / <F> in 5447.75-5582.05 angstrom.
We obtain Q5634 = 1.19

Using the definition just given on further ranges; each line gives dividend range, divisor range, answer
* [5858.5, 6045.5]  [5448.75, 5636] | 1.14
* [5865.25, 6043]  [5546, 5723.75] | 1.07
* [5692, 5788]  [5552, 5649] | 1.13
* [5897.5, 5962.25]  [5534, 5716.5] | 1.07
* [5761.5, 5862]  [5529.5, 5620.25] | 1.19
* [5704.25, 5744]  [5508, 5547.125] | 1.15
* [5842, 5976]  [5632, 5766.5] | 0.96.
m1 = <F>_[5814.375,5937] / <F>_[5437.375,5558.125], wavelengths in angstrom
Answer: 1.11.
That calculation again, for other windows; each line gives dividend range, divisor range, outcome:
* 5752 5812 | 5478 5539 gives 1.23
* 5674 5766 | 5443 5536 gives 1.19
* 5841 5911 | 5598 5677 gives 0.95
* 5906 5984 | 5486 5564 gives 1.17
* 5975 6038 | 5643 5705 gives 1.12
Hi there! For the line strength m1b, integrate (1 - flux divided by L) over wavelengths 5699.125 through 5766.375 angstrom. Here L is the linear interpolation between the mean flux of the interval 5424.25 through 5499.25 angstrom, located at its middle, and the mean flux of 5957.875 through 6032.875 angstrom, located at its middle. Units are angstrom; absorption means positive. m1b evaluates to -4.4 angstrom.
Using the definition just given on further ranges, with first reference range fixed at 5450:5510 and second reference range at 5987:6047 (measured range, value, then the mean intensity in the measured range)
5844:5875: 0.07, 36.8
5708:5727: -0.75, 35.8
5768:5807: -2.90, 38.3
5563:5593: 0.40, 31.7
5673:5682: -0.47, 35.6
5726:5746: -1.34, 37.1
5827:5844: -1.12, 38.9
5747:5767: -1.51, 37.8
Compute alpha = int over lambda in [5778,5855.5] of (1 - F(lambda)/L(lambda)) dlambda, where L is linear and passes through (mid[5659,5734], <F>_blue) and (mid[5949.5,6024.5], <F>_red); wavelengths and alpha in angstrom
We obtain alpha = -4.0 angstrom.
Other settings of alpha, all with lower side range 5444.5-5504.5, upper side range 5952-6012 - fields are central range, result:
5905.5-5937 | 1.2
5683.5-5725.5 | -1.8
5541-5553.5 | -0.7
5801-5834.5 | -3.0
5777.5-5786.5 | -0.4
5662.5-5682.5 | -1.1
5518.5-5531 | -0.5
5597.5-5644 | -0.1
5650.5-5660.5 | -0.5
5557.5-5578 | -0.4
